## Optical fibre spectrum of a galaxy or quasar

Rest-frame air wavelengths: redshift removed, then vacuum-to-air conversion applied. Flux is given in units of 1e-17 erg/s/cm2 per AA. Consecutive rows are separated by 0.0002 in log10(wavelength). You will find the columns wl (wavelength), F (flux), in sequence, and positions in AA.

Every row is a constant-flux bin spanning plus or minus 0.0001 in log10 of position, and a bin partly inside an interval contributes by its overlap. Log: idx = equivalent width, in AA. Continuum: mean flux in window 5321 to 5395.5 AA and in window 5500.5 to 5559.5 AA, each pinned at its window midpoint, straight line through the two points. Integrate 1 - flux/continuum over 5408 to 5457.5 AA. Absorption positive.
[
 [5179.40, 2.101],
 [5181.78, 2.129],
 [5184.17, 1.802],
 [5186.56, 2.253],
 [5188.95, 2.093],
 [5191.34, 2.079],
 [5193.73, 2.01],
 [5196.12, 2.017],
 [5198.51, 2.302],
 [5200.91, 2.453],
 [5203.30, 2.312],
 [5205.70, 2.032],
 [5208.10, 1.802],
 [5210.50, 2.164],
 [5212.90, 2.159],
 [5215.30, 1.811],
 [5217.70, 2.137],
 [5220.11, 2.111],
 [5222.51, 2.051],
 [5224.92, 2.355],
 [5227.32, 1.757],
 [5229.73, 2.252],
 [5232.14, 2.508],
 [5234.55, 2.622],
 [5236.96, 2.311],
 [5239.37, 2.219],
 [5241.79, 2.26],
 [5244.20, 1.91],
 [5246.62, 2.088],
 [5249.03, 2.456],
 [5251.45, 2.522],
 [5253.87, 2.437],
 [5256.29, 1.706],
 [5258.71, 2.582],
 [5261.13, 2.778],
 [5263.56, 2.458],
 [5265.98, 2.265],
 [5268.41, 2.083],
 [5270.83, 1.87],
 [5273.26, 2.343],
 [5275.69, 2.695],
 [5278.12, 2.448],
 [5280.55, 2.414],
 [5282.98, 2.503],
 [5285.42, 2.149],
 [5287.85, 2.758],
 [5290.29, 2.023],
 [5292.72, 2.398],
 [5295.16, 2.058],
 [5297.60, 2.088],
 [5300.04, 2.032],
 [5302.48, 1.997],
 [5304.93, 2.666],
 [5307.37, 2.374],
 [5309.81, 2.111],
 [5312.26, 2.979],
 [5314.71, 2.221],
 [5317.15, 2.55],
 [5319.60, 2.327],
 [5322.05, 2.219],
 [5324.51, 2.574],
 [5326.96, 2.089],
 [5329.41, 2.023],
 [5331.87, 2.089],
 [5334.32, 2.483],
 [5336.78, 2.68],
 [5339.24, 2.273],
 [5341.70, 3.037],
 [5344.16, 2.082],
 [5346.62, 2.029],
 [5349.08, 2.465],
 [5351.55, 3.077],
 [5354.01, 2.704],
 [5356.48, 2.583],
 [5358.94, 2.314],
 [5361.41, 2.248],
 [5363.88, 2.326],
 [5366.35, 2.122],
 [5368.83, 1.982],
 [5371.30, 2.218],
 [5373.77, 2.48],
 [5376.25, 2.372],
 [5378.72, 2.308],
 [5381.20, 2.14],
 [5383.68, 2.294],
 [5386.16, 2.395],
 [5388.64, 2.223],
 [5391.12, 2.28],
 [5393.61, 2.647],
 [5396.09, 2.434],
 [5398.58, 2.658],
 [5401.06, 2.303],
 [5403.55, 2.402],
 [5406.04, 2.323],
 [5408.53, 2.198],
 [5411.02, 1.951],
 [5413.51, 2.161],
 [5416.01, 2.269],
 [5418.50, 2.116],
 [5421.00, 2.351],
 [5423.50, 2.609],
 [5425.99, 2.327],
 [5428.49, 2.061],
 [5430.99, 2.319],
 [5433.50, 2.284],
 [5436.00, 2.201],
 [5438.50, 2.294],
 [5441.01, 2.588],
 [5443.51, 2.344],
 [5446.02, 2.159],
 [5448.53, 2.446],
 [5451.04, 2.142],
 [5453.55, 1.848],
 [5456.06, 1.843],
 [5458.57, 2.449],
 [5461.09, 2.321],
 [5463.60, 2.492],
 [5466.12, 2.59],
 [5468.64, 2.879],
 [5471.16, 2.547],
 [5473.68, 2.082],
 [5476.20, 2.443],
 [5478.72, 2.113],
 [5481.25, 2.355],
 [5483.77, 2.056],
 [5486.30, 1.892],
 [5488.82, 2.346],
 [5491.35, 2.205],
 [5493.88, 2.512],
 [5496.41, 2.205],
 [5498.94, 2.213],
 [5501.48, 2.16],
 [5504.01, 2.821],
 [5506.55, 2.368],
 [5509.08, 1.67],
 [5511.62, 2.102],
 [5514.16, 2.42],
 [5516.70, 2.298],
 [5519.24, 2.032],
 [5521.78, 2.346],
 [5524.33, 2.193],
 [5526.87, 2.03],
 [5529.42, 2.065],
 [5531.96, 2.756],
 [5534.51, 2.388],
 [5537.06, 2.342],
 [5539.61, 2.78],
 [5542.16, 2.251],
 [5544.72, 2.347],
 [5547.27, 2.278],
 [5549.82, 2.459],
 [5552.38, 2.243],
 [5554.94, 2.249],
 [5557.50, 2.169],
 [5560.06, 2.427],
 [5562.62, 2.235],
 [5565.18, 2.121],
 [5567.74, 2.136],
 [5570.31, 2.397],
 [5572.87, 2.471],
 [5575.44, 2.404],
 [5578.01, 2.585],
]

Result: 2.24 AA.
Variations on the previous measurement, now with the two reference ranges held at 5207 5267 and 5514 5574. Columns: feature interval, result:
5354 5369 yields -0.4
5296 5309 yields 0.1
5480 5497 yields 0.5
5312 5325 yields -1.1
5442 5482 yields -0.5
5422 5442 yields -0.5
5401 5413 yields 0.3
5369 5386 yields -0.2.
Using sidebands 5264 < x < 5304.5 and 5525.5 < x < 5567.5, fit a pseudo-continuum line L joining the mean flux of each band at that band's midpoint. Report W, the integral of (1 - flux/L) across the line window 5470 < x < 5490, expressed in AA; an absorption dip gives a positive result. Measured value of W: 0.7 AA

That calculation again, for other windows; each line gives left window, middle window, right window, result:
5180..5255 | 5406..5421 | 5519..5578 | 0.6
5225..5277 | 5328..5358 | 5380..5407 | -1.4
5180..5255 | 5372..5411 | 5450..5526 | -2.0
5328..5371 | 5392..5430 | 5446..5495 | 0.2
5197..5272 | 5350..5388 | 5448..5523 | -2.1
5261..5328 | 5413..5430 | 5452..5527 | 0.1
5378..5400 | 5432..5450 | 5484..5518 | -0.1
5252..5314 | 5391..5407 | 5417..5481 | -0.9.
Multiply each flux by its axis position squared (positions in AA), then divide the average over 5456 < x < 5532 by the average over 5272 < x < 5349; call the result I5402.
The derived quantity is 1.04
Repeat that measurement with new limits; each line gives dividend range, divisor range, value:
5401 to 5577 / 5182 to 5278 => 1.14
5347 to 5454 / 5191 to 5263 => 1.12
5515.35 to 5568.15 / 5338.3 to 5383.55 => 1.03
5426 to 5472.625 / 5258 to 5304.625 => 1.07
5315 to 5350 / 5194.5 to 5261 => 1.11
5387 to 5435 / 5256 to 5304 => 1.06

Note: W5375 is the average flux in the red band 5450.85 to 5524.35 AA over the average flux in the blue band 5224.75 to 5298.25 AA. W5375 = 0.99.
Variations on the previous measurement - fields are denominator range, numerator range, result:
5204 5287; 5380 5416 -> 1.03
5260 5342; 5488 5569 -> 0.97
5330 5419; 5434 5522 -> 0.97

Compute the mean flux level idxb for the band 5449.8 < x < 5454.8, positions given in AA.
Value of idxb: 2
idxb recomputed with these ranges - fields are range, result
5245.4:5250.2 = 2.27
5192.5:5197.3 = 2.02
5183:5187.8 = 2.03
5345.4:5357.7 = 2.57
